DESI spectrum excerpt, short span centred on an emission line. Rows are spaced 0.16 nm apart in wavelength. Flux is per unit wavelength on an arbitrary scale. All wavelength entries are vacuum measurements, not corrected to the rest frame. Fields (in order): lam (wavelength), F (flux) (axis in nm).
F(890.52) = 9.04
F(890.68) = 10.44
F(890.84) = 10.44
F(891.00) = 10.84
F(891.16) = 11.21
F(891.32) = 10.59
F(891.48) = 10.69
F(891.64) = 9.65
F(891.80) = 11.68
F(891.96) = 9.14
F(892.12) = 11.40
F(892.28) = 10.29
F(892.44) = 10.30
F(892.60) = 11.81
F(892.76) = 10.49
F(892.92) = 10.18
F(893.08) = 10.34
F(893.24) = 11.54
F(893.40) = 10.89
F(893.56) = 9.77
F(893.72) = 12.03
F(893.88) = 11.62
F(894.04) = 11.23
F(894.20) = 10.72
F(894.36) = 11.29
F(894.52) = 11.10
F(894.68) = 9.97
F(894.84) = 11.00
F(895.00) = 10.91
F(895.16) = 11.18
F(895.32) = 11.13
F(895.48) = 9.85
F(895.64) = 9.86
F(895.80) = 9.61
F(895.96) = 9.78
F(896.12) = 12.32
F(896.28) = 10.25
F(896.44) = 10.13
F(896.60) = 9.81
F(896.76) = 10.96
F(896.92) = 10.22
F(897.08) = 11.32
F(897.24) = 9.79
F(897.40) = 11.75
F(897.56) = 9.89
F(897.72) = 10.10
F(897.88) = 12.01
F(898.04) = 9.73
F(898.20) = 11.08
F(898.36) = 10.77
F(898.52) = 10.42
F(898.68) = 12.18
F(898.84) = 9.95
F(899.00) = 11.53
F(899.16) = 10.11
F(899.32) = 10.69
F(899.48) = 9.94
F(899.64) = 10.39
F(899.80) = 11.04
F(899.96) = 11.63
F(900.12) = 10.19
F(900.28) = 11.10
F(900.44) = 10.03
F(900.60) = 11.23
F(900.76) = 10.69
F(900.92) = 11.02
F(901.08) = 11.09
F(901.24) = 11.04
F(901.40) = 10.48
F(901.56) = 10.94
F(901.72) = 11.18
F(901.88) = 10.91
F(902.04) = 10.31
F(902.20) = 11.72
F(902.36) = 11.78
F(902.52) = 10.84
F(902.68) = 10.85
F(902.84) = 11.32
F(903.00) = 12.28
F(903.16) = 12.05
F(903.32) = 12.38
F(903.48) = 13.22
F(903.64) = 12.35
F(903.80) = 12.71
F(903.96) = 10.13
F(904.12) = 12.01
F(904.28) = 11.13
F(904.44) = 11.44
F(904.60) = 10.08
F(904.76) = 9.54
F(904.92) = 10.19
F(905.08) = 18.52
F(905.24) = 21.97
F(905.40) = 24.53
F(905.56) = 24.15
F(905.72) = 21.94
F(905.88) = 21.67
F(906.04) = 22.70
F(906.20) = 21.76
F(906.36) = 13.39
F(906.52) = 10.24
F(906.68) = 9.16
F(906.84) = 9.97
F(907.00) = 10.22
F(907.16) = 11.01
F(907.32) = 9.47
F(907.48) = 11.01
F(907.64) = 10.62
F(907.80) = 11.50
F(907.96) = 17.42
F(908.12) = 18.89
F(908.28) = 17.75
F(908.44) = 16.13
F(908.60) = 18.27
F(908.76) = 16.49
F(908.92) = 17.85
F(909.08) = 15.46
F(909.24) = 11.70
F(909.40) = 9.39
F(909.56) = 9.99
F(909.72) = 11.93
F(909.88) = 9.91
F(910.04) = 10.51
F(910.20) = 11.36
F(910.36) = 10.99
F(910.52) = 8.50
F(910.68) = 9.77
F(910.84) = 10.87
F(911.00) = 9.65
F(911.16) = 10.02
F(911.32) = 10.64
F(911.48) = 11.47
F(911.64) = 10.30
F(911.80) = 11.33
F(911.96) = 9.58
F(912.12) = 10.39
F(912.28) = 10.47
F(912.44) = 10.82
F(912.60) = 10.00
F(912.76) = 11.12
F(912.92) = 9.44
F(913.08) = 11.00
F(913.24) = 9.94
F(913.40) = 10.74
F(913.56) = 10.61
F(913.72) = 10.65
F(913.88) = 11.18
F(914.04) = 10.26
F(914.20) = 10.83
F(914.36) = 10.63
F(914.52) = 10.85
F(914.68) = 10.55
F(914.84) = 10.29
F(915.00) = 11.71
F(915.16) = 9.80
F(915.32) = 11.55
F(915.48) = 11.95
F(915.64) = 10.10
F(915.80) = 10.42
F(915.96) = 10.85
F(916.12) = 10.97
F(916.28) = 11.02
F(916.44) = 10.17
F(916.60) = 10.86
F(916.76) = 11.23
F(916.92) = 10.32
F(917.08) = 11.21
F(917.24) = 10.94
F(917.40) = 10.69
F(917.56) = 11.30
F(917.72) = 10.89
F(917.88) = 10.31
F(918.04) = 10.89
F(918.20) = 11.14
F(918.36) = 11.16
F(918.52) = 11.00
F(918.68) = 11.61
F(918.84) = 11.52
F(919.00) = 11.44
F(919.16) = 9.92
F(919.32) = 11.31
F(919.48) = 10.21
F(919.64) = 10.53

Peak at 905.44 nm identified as Halpha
